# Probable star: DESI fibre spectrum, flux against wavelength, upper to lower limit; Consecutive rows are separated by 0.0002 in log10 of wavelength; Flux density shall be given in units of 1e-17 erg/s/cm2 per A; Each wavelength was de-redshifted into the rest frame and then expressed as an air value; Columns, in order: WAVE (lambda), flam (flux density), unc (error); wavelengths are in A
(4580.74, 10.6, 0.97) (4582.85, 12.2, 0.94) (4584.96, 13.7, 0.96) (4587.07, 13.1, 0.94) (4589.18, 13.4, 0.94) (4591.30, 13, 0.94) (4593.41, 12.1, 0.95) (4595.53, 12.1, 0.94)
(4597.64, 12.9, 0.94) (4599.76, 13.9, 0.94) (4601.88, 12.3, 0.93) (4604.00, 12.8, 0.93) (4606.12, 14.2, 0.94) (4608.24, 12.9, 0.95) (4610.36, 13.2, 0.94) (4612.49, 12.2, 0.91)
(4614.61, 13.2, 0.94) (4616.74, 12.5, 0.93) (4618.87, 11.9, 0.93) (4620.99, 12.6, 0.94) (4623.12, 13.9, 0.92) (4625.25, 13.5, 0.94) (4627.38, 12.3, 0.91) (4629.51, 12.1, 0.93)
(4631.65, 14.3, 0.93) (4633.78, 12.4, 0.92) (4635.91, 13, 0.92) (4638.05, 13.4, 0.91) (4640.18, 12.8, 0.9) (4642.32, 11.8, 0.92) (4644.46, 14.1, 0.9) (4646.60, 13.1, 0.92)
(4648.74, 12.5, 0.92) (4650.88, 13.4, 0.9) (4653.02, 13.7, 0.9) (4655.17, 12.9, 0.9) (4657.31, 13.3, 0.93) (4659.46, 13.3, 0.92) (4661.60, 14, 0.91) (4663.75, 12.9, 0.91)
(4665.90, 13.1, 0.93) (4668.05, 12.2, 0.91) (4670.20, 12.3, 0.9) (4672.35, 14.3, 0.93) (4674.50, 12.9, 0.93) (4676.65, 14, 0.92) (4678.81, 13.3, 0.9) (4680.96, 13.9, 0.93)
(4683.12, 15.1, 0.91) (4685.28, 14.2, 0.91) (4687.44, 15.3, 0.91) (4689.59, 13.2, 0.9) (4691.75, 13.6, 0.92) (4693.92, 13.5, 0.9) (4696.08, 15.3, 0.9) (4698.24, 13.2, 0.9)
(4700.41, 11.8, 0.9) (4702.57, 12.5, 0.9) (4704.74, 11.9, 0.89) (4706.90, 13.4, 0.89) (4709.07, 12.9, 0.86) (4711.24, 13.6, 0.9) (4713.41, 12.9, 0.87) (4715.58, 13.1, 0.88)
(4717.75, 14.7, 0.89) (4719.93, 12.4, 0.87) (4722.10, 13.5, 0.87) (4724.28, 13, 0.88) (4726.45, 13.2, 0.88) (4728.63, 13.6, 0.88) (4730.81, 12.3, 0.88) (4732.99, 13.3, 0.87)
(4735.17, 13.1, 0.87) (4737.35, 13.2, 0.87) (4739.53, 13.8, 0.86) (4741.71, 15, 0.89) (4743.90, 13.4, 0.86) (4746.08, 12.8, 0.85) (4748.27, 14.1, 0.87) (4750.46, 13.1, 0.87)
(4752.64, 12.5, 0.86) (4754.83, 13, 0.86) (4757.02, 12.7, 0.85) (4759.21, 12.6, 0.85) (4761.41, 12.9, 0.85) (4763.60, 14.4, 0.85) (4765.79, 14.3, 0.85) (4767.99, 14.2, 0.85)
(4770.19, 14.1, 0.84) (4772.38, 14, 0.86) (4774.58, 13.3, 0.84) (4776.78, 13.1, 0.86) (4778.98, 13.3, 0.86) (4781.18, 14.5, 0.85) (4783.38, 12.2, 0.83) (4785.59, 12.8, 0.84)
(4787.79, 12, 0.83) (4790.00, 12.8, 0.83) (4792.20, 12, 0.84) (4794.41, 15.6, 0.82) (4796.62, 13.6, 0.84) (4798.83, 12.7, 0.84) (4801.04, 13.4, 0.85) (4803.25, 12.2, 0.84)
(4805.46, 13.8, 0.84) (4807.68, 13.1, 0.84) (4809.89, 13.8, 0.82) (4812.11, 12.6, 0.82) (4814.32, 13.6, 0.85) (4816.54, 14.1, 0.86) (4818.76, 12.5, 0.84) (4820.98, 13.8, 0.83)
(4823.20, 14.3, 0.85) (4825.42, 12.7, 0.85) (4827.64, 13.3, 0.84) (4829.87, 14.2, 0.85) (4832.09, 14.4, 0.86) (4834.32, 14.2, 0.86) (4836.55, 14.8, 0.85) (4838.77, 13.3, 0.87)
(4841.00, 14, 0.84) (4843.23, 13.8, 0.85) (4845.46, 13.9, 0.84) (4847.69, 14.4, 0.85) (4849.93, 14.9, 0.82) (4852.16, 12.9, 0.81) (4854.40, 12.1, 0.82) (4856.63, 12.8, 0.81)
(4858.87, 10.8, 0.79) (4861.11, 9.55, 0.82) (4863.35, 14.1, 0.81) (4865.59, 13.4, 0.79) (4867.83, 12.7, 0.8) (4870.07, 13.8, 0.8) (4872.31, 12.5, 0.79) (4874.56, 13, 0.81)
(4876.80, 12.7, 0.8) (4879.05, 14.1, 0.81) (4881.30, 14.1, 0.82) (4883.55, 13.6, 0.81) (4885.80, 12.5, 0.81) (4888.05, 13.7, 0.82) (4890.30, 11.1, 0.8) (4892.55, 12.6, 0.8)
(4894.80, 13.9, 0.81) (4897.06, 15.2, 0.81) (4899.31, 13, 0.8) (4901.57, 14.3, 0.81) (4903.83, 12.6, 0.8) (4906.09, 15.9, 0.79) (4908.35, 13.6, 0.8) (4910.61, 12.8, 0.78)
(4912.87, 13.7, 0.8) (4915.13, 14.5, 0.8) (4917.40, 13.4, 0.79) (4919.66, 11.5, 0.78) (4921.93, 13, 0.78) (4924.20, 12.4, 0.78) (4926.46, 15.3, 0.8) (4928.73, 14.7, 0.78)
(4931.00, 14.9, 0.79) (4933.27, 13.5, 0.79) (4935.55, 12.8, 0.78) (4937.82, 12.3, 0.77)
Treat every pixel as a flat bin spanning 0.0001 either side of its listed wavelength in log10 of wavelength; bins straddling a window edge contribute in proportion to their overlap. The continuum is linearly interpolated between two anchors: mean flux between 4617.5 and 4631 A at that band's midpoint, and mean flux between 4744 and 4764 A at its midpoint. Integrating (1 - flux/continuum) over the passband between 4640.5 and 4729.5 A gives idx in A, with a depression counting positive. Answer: -2.9 A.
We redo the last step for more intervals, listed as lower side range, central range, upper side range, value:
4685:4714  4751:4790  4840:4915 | 0.2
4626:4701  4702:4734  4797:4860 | 0.7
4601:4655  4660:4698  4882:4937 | -1.8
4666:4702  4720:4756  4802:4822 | 0.5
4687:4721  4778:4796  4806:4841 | 0.5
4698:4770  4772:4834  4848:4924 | -0.7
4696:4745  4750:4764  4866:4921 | 0.3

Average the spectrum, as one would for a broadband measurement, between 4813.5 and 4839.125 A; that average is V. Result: 13.8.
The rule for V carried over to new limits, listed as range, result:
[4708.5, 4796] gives 13.3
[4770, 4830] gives 13.3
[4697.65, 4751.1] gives 13.2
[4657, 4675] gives 13.1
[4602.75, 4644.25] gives 12.9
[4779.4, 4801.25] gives 13.2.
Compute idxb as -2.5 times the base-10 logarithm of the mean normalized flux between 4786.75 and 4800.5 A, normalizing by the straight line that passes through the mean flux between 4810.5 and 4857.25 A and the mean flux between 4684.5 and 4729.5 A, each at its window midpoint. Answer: 0.04 mag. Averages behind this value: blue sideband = 13.4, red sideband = 13.7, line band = 13.1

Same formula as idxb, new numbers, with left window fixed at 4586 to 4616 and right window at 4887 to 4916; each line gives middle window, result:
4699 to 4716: 0.04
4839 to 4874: 0.04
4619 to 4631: 0.01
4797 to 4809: 0.02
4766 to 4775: -0.05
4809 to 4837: -0.02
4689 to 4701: -0.03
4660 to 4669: 0.00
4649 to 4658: -0.02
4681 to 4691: -0.10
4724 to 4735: 0.01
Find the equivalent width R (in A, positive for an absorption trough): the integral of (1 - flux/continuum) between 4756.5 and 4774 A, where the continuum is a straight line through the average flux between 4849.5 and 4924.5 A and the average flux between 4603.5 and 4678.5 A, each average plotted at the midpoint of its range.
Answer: -0.8 A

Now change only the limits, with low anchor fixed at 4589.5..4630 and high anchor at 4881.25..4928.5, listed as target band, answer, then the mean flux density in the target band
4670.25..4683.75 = -0.80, 13.8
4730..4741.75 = -0.20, 13.3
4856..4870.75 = 1.09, 12.4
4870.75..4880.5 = 0.20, 13.1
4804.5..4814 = -0.05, 13.3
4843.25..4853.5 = -0.47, 14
